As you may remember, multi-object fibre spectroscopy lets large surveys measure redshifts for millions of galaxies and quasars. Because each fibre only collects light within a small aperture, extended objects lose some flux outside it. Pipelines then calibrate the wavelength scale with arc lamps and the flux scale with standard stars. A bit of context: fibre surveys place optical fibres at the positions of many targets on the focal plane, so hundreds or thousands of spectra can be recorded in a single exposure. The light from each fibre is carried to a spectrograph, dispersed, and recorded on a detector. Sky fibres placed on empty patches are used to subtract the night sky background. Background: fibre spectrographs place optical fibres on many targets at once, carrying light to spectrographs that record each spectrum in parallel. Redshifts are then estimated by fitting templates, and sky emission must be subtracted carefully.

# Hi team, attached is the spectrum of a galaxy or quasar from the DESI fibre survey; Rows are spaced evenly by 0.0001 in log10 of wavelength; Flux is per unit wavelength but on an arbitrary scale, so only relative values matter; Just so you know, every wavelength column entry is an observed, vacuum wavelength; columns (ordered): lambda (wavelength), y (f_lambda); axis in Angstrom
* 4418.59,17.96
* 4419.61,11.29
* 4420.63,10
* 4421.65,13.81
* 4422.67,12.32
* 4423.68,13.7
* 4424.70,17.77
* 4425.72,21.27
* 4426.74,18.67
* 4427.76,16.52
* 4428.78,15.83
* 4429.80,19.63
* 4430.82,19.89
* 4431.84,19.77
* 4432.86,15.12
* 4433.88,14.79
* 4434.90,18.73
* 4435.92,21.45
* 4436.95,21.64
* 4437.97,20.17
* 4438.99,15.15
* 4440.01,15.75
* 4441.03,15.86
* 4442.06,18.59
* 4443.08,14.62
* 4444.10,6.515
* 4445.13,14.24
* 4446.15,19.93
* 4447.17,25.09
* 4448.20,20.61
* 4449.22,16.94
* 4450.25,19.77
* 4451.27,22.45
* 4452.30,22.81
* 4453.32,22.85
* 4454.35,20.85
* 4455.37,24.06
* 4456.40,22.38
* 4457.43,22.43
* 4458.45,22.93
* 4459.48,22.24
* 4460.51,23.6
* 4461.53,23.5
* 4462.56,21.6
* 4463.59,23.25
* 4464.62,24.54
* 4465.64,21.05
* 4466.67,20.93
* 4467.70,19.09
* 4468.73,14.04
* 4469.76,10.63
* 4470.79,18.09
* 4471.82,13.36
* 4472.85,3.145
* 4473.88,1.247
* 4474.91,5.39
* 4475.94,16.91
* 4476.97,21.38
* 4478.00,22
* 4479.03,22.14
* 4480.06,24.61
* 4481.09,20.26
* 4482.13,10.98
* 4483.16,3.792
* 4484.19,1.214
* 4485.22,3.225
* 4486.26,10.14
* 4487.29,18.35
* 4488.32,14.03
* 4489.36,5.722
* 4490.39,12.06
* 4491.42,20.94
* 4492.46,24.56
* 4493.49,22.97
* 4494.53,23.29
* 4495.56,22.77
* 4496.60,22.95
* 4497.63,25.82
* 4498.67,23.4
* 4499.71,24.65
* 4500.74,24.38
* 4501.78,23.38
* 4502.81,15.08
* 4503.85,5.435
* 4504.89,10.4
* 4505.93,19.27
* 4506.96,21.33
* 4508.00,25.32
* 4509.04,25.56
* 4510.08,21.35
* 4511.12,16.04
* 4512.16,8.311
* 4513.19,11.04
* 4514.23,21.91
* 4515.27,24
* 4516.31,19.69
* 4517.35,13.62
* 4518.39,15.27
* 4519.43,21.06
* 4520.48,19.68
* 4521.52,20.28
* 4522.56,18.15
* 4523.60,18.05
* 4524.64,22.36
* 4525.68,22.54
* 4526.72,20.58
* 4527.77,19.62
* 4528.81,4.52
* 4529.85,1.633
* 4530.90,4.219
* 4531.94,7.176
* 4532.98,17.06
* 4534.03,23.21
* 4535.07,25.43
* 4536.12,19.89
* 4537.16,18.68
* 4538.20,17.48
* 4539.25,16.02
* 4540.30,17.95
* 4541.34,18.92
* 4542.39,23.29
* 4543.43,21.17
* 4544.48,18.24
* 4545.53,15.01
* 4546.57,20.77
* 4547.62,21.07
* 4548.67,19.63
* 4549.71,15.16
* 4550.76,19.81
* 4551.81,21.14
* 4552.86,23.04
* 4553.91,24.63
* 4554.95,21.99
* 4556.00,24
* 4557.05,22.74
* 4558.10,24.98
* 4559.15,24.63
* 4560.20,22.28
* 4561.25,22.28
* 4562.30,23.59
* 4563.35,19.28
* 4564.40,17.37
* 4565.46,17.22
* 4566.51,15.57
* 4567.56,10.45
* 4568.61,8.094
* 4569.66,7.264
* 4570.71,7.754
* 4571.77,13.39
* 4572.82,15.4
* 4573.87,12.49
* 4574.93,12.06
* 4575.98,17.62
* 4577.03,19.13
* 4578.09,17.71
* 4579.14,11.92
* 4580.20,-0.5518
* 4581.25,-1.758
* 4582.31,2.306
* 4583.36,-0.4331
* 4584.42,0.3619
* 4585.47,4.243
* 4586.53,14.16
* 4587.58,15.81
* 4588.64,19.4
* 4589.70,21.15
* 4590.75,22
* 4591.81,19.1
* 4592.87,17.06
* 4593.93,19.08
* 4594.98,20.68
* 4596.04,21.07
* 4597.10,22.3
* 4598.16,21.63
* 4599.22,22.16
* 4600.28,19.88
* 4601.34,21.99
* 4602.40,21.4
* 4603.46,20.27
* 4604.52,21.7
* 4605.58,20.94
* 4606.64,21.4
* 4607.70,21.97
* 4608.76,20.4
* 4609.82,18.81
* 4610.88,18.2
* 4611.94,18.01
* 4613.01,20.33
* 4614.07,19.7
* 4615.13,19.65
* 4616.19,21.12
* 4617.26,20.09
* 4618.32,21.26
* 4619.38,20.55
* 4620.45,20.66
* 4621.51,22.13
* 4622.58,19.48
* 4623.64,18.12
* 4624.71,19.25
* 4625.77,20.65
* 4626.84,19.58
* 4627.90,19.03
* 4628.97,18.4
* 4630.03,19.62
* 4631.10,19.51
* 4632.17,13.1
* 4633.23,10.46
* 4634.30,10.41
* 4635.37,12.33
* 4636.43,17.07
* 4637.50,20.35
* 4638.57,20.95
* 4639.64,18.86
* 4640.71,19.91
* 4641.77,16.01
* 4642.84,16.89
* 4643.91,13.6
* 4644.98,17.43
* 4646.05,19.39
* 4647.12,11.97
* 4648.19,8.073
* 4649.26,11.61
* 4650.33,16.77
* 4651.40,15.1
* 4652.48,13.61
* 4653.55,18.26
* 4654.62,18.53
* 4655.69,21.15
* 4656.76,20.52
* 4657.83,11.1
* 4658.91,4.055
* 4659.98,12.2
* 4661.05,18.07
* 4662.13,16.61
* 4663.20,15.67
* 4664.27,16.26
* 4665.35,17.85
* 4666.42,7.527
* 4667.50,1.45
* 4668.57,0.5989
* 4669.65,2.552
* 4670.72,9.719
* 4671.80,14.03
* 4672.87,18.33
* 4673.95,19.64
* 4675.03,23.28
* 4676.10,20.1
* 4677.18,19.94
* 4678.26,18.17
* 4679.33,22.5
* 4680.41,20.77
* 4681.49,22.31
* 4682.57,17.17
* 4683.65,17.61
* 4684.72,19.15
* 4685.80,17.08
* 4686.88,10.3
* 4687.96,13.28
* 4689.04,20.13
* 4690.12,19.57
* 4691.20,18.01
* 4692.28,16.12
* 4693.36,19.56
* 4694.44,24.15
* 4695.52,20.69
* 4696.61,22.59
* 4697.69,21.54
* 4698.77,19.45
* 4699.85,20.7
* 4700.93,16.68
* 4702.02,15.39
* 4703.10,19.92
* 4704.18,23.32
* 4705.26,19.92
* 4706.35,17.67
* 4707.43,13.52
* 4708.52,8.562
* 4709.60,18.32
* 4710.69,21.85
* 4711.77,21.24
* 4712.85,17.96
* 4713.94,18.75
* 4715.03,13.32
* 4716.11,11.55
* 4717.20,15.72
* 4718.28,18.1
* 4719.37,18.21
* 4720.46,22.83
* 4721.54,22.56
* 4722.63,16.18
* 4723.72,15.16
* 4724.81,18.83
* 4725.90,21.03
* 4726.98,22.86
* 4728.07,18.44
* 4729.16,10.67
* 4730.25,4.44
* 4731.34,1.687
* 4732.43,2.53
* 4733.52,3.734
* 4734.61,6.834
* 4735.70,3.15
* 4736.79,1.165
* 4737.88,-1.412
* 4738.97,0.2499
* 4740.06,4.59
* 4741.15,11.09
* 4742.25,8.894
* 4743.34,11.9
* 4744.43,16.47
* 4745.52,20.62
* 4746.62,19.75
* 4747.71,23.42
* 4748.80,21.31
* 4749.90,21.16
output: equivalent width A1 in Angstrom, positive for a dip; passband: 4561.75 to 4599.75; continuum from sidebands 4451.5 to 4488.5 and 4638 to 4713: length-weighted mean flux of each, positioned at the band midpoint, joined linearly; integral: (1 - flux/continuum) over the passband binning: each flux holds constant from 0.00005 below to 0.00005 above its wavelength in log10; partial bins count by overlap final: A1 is 6.2 Angstrom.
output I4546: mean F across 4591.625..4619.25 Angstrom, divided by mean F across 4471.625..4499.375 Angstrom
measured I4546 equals 1.3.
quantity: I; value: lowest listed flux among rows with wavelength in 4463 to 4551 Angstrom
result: 1.214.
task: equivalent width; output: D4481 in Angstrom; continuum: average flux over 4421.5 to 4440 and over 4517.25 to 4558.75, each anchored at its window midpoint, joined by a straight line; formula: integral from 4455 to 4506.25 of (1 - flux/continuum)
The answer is 1.7 Angstrom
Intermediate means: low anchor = 17.6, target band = 17.4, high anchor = 18.6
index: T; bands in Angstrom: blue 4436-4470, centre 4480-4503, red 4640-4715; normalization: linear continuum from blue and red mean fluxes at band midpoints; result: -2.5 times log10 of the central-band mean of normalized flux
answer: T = 0.12 mag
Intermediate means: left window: 19.8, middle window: 17.2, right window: 16.5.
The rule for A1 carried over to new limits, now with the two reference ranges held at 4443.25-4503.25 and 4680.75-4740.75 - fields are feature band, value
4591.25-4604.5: -3.1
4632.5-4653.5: 1.0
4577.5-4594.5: 5.4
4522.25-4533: 2.2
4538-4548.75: -1.1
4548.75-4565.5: -4.4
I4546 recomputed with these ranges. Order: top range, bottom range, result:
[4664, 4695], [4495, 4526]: 0.83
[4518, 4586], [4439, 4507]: 0.91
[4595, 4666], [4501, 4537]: 1.04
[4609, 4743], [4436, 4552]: 0.89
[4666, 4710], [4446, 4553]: 0.93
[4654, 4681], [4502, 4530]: 0.85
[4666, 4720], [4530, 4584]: 1.04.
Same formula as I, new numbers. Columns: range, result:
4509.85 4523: 8.311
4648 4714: 0.5989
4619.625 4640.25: 10.41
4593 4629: 18.01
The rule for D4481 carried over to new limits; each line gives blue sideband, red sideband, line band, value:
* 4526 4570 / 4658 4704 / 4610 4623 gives -2.12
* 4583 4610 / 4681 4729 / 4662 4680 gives 3.82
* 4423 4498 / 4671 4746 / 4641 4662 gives 1.50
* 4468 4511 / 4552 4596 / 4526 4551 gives -1.70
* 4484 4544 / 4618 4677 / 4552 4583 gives 2.24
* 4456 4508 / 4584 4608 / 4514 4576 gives 1.08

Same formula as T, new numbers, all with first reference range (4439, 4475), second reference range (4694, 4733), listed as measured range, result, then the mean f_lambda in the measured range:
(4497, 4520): -0.06 mag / 18.9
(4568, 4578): 0.35 mag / 12.8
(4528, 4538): 0.28 mag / 13.9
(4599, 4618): -0.16 mag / 20.4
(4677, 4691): -0.06 mag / 18.3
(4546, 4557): -0.19 mag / 21.2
